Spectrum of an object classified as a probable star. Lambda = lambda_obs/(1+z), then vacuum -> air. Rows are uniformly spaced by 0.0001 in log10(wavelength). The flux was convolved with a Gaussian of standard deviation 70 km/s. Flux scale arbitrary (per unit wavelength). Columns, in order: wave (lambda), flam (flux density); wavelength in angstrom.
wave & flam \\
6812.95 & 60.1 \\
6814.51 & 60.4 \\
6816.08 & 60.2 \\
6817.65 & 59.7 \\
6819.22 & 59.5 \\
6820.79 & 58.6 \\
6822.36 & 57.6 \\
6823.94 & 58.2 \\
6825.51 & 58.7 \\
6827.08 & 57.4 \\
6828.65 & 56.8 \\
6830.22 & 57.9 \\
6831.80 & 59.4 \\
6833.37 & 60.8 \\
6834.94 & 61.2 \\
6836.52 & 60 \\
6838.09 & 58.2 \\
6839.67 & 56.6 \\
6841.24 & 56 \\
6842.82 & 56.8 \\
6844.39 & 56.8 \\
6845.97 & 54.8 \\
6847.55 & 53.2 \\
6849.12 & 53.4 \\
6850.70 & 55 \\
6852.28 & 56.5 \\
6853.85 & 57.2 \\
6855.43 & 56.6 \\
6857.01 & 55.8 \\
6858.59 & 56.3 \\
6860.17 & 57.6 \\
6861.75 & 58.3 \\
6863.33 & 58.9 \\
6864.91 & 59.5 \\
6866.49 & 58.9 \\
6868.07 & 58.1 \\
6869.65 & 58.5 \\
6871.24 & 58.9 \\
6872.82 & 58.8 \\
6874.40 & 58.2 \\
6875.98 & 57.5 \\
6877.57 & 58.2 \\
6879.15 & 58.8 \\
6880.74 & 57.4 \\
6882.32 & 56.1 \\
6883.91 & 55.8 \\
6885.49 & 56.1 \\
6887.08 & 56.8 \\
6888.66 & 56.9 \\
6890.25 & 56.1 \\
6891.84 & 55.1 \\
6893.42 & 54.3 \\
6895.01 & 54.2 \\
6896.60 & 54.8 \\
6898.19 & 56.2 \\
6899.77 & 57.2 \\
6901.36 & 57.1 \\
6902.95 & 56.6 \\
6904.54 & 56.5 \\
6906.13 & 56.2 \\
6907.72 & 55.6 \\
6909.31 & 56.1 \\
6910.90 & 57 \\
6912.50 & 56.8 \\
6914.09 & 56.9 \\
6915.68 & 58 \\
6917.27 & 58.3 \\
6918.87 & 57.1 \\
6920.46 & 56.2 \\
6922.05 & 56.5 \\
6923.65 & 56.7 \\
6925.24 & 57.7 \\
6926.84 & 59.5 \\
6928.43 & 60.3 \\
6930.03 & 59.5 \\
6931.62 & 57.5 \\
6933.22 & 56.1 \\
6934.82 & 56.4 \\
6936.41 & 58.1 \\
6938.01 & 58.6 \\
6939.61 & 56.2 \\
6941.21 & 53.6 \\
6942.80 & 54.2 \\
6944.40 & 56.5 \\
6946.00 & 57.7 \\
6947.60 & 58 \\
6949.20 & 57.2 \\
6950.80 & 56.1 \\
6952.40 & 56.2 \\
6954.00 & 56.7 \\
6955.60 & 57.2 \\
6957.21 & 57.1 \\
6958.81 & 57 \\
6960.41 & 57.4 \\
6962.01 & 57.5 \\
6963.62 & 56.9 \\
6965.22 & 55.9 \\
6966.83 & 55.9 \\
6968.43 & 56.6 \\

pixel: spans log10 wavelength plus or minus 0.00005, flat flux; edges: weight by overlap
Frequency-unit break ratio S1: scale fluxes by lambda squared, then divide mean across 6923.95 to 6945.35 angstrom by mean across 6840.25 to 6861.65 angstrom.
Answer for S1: 1.05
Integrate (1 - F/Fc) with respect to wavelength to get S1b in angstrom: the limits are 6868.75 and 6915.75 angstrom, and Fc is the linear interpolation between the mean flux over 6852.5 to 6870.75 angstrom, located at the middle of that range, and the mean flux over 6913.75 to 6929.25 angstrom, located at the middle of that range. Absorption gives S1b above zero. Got 0.8 angstrom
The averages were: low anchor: 57.8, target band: 56.7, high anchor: 57.7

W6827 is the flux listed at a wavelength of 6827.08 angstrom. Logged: 57.4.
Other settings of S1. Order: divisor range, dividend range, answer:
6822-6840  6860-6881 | 1.01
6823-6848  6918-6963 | 1.02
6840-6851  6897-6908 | 1.04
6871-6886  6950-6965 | 1.01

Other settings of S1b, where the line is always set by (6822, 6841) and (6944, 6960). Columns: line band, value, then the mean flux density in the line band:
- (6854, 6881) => 0.02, 58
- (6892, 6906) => 0.44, 55.9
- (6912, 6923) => 0.06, 57.1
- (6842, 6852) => 0.55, 55.1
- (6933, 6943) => 0.15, 56.3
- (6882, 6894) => 0.39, 55.9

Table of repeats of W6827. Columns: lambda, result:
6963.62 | 56.9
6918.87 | 57.1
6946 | 57.7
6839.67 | 56.6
